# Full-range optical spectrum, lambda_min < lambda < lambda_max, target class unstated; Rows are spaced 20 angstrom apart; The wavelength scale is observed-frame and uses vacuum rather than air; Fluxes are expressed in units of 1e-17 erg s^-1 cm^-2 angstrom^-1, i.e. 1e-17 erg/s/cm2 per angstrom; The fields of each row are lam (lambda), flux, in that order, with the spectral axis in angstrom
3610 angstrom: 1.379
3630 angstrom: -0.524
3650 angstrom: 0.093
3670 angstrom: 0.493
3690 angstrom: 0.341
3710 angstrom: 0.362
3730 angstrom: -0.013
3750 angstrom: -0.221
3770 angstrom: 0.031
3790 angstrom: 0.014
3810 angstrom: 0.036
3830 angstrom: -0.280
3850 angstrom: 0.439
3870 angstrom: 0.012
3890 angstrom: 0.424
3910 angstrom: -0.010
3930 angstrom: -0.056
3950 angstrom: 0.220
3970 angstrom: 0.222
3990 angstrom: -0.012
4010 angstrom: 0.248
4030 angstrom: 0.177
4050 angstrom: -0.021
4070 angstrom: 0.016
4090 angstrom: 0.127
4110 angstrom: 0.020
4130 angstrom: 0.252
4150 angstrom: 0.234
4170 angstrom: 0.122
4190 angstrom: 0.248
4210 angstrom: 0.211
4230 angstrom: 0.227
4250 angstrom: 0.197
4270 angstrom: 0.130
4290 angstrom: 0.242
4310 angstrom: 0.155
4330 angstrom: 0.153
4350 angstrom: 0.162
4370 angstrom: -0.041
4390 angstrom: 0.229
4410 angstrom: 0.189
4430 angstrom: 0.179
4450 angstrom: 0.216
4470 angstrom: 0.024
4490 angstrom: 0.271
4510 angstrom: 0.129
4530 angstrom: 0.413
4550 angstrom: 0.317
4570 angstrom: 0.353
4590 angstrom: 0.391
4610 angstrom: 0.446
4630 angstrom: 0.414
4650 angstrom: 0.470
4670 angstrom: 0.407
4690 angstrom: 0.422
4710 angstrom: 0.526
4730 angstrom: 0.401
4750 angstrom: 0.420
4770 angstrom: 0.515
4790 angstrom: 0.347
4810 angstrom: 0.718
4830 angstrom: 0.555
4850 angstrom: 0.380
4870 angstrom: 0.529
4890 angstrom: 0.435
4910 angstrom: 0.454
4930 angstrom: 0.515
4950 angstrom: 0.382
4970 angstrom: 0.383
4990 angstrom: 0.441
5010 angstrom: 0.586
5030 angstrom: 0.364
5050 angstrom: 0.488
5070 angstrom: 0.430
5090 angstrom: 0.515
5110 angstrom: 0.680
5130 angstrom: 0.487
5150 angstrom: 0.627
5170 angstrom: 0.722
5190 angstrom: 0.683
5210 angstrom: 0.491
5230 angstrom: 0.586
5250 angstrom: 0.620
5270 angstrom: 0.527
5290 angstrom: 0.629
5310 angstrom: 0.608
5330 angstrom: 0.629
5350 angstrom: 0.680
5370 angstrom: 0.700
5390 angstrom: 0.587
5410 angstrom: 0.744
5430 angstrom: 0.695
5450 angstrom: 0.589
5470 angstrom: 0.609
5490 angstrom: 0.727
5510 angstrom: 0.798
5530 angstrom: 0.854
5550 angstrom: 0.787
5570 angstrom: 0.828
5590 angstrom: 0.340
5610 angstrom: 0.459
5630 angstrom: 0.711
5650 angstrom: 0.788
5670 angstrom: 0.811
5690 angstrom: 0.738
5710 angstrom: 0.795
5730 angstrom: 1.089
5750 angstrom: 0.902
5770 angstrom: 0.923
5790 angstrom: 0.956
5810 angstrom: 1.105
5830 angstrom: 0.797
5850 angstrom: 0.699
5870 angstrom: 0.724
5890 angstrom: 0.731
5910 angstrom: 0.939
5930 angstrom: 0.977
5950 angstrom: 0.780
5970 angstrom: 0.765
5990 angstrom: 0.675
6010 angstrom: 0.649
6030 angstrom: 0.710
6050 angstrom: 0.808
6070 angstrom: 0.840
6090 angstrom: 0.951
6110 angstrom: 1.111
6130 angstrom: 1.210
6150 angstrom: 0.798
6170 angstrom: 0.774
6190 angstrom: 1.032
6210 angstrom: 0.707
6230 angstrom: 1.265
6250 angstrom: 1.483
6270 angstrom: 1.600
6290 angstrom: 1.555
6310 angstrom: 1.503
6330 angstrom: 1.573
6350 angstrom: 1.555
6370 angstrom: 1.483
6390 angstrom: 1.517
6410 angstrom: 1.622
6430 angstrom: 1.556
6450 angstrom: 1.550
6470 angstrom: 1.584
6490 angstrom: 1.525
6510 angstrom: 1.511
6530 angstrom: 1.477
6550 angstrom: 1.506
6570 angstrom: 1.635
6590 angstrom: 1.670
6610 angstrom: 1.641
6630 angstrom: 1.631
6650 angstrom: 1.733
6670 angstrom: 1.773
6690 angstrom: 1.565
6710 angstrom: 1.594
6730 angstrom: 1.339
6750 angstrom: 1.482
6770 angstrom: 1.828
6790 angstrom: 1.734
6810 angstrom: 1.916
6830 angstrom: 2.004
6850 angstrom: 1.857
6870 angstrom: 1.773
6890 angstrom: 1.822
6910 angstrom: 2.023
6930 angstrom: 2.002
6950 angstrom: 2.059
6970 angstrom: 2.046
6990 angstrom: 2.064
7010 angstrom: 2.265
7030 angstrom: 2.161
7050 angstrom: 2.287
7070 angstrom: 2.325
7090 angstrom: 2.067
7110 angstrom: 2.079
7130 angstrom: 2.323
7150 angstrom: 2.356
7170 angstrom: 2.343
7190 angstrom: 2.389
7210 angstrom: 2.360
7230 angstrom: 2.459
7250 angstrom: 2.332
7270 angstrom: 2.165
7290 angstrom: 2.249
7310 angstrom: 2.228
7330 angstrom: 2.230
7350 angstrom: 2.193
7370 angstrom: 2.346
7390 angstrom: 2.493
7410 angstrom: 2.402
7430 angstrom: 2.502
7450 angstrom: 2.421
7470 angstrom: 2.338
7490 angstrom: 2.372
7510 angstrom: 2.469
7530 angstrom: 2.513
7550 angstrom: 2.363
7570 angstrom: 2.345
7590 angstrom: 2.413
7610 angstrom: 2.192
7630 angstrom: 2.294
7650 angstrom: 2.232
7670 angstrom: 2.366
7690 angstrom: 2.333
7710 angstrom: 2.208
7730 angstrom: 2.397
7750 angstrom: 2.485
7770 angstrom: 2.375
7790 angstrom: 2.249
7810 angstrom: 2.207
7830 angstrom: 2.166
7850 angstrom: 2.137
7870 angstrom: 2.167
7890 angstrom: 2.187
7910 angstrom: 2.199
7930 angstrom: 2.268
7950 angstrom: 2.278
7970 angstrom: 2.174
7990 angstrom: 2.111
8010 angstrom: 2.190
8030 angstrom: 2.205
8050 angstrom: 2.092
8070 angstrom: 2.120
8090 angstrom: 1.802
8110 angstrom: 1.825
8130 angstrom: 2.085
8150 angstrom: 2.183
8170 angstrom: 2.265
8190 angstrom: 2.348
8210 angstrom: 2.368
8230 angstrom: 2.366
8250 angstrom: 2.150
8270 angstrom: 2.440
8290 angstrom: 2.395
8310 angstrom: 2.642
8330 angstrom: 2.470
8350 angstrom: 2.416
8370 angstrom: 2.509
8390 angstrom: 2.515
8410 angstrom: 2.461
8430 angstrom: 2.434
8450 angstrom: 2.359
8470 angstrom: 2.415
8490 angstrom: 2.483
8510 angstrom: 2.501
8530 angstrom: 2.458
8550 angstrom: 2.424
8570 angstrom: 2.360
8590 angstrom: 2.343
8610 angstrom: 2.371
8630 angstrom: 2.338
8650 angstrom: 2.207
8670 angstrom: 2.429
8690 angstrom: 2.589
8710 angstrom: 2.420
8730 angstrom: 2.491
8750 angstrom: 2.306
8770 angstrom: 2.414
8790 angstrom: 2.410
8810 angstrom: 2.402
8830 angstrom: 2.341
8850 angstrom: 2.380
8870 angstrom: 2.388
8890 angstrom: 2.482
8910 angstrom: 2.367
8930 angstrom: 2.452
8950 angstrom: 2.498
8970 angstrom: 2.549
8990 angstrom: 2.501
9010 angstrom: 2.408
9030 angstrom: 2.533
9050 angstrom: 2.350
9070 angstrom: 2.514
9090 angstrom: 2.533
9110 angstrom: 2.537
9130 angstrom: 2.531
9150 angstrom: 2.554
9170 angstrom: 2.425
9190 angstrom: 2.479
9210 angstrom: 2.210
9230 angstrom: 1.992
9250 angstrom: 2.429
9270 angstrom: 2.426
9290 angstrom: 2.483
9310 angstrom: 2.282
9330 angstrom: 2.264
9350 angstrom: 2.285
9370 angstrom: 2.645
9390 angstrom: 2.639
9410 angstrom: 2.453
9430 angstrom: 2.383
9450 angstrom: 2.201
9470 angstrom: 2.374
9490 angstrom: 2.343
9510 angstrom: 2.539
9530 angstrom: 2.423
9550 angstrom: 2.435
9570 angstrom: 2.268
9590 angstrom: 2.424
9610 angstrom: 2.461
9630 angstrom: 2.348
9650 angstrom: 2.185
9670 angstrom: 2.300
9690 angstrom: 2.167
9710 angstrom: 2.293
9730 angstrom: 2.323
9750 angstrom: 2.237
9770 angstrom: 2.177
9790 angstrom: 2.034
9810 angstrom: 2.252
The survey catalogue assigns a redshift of 0.56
